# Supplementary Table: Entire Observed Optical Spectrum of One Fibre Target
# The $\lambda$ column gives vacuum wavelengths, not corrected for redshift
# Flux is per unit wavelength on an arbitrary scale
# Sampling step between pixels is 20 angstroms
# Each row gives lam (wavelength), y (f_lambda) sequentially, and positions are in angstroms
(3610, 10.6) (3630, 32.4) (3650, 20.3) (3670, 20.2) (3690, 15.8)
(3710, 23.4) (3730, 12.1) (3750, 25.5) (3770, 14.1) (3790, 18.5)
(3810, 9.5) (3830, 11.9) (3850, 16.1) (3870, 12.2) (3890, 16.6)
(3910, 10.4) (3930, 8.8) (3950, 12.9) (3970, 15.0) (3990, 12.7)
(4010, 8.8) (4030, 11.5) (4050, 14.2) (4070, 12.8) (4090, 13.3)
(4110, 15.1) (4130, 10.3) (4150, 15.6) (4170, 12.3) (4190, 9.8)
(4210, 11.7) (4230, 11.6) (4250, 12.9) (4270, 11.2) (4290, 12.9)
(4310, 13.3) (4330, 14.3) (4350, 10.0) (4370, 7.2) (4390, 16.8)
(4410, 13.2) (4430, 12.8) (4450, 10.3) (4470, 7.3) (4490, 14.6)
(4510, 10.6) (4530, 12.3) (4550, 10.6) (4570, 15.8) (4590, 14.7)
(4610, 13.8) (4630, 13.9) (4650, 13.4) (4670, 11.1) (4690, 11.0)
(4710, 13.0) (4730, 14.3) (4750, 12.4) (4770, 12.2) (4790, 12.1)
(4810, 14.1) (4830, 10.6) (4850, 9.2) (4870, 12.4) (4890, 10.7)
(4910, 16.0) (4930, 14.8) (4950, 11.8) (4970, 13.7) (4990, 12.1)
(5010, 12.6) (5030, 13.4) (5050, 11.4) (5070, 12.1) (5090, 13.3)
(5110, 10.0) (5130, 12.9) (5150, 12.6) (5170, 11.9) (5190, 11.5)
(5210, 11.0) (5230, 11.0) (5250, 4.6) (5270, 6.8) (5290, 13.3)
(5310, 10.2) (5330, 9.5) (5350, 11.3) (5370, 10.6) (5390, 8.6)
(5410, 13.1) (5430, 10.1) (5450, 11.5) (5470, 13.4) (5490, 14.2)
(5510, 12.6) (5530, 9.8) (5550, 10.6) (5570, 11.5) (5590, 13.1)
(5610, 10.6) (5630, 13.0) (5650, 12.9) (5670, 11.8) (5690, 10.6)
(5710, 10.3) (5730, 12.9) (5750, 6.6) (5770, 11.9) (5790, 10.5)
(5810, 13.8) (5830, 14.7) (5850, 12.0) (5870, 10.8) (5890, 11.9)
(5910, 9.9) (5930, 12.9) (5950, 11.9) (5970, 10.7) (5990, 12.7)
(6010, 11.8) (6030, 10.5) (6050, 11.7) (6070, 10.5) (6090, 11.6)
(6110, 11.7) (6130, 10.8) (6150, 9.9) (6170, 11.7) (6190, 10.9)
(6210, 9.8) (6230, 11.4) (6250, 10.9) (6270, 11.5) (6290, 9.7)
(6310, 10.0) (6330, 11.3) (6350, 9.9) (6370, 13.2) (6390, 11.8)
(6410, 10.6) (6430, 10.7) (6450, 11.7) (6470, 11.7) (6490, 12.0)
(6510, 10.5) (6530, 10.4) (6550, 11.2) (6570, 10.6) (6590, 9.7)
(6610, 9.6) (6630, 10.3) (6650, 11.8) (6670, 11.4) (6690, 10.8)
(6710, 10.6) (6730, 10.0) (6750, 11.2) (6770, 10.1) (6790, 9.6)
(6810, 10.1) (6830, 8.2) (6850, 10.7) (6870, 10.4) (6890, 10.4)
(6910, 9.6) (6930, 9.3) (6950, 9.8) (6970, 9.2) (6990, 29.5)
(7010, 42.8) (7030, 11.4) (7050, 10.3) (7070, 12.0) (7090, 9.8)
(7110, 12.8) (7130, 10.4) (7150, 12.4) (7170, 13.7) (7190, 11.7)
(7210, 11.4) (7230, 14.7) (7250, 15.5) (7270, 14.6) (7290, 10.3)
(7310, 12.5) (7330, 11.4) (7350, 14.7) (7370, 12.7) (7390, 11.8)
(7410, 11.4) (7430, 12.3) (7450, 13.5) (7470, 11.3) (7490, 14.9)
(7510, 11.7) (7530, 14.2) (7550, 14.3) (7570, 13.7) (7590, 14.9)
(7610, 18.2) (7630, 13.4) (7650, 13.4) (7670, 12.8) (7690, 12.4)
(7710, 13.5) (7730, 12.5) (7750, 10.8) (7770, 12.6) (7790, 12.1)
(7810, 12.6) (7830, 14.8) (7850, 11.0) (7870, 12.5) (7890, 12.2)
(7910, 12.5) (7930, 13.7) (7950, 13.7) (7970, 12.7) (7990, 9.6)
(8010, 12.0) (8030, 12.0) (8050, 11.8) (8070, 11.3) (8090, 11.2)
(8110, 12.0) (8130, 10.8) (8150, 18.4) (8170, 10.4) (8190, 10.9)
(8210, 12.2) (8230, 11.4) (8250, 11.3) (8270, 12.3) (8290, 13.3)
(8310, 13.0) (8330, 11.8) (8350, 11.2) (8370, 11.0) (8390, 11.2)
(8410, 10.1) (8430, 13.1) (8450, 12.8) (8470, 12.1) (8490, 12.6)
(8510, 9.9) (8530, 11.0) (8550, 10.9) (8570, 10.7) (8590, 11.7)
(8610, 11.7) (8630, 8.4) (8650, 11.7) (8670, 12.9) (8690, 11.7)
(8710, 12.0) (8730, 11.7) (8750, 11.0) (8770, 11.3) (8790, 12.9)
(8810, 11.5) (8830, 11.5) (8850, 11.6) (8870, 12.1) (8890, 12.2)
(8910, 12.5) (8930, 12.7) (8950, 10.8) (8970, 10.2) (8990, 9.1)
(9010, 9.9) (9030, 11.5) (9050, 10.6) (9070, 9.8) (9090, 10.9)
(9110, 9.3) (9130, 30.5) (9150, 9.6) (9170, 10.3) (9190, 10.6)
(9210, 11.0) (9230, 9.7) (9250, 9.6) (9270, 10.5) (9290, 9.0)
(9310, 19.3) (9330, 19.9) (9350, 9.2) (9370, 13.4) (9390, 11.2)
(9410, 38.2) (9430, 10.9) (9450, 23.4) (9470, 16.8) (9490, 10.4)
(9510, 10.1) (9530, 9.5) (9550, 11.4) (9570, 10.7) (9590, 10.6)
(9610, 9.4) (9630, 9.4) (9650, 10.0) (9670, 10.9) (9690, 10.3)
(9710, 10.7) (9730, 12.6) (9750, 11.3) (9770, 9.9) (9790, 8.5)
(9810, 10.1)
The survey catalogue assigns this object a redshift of 0.88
